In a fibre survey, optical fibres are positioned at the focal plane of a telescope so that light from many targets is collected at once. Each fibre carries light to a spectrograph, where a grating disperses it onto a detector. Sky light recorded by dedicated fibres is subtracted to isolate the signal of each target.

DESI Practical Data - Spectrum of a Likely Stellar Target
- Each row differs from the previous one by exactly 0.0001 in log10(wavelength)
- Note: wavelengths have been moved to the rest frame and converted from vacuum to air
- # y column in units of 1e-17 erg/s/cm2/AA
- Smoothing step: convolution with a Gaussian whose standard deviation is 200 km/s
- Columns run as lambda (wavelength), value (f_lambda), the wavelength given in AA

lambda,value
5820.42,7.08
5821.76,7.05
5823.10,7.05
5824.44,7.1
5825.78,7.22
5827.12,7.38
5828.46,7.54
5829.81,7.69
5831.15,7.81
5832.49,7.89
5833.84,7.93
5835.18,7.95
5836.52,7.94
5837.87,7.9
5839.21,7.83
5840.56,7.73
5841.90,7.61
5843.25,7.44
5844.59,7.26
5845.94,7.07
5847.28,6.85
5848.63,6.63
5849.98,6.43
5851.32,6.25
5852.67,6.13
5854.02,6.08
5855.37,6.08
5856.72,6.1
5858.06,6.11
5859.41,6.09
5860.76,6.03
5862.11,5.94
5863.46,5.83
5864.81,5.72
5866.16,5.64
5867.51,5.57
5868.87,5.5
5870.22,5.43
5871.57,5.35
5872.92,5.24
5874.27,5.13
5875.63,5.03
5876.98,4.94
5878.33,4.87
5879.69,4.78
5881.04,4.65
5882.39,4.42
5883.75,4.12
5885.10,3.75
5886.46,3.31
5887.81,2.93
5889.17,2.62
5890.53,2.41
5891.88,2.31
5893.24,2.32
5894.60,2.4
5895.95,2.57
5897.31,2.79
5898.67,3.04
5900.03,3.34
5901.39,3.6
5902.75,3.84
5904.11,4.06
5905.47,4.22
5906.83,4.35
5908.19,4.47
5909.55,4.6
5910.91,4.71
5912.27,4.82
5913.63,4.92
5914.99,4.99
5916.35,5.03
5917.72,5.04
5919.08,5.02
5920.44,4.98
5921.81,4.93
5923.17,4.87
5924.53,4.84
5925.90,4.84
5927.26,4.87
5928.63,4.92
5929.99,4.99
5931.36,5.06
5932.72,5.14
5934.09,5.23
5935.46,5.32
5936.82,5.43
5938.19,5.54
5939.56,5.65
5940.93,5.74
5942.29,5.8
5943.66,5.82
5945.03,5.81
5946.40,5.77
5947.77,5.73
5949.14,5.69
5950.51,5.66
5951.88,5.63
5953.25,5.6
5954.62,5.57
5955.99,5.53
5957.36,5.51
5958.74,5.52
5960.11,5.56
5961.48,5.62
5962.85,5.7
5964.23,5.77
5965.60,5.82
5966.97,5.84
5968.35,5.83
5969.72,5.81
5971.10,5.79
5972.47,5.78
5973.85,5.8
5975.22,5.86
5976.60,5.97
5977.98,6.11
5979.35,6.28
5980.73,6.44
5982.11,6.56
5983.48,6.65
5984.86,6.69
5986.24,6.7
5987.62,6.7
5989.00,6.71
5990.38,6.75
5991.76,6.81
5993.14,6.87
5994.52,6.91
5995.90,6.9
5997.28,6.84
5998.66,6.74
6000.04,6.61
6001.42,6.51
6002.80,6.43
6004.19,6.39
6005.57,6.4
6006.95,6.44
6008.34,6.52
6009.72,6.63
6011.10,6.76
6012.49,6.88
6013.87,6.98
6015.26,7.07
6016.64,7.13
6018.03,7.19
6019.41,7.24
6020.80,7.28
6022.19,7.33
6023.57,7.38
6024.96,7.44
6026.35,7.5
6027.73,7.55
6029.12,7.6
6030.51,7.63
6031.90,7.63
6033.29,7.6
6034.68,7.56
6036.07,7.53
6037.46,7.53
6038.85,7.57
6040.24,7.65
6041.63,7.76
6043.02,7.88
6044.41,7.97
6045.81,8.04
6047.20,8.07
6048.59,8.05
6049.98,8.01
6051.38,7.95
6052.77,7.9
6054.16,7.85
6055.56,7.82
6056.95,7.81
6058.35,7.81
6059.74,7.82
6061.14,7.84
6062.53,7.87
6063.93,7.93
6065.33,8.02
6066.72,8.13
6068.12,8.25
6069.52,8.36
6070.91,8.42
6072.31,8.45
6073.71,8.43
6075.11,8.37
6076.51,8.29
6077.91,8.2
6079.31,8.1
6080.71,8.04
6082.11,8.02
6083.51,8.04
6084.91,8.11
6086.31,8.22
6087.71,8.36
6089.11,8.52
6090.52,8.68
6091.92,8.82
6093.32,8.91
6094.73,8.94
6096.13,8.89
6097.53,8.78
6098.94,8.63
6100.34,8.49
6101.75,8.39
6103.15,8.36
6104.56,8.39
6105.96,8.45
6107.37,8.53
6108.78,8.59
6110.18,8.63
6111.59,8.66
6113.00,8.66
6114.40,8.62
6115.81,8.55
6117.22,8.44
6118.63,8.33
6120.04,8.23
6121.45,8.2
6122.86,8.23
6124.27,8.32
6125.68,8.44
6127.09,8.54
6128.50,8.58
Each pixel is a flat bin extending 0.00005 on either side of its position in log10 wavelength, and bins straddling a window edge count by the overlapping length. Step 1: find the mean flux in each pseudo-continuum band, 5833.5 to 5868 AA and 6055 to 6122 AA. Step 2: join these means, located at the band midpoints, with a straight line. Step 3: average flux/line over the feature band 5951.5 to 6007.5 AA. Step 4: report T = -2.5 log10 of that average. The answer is 0.220 mag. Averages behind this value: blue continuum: 6.69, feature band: 6.2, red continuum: 8.34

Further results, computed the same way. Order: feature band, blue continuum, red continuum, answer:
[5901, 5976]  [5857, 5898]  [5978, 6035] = 0.08 mag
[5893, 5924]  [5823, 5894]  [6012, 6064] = 0.47 mag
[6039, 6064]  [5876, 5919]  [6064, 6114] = -0.05 mag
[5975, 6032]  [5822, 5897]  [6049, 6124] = 0.08 mag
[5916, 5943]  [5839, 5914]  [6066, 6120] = 0.13 mag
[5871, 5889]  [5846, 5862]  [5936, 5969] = 0.35 mag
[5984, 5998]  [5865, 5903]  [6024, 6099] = -0.05 mag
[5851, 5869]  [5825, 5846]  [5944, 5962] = 0.21 mag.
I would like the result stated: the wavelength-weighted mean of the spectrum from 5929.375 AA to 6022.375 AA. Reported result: 6.16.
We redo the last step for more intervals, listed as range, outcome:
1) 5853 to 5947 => 4.75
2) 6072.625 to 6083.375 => 8.2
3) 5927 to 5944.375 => 5.36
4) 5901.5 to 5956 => 5.11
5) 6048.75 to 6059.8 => 7.88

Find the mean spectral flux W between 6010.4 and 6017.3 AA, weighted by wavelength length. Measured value 6.97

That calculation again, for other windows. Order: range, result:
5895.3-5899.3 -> 2.8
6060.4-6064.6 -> 7.87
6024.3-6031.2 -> 7.55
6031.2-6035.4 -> 7.59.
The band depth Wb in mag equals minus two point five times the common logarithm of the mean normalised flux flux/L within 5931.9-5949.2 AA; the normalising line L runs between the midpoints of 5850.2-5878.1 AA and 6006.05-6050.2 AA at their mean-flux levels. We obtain 0.17 mag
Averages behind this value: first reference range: 5.71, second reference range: 7.41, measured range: 5.58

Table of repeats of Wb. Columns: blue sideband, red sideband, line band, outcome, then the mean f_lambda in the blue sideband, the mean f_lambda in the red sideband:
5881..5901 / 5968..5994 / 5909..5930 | -0.191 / 3.09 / 6.33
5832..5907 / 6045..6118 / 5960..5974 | 0.157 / 5.27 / 8.3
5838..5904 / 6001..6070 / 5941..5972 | 0.113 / 5.07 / 7.49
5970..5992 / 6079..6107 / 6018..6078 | -0.032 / 6.33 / 8.46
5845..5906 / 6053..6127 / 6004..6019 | 0.037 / 4.75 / 8.33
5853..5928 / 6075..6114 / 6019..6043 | -0.040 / 4.58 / 8.47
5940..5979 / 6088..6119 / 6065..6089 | -0.022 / 5.74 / 8.6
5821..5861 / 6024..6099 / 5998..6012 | 0.191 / 7.08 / 8.05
